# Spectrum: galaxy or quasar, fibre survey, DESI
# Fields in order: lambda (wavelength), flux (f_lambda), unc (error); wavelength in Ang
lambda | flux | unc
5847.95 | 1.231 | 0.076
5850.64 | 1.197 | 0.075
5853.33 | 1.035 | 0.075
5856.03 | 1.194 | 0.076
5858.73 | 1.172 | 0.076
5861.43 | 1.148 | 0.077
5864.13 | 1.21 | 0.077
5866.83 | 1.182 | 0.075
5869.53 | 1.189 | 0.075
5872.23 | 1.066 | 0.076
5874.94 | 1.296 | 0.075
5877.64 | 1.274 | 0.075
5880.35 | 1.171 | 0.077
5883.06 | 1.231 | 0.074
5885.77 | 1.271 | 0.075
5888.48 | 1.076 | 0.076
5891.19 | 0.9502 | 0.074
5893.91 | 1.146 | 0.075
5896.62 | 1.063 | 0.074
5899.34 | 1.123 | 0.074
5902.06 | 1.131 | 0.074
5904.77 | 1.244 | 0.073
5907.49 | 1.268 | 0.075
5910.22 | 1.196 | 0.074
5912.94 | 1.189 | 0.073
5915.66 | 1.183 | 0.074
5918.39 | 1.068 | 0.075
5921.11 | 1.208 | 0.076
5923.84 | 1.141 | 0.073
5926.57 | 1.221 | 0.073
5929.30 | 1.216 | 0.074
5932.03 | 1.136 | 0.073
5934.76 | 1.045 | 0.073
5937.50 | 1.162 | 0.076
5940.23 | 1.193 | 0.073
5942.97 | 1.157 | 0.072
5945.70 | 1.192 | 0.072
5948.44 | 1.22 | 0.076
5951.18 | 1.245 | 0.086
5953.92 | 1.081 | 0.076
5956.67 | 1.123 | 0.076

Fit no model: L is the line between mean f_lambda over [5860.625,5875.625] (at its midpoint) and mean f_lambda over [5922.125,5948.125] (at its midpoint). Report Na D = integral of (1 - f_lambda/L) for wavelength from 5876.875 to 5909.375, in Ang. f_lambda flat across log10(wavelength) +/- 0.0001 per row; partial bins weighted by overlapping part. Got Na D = 0.3 Ang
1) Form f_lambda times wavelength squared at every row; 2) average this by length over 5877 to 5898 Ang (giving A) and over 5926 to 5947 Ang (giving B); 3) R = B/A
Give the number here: 1.0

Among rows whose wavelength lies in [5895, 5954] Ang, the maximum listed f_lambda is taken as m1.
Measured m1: 1.268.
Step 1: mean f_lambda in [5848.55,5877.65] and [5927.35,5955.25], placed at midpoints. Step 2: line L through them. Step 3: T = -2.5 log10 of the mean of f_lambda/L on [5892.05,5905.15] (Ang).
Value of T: 0.04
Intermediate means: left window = 1.18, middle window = 1.13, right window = 1.17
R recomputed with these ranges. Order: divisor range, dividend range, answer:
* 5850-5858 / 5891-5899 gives 0.96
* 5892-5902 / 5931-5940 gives 1.03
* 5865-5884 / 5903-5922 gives 1.01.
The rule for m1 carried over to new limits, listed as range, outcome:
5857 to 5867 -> 1.21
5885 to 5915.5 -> 1.271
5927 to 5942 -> 1.216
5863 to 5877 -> 1.296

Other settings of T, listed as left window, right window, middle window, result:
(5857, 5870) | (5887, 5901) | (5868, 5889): -0.07 mag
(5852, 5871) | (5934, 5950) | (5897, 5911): -0.02 mag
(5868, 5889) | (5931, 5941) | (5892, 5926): 0.00 mag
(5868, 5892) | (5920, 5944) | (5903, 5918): -0.03 mag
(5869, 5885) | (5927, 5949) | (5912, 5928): 0.01 mag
